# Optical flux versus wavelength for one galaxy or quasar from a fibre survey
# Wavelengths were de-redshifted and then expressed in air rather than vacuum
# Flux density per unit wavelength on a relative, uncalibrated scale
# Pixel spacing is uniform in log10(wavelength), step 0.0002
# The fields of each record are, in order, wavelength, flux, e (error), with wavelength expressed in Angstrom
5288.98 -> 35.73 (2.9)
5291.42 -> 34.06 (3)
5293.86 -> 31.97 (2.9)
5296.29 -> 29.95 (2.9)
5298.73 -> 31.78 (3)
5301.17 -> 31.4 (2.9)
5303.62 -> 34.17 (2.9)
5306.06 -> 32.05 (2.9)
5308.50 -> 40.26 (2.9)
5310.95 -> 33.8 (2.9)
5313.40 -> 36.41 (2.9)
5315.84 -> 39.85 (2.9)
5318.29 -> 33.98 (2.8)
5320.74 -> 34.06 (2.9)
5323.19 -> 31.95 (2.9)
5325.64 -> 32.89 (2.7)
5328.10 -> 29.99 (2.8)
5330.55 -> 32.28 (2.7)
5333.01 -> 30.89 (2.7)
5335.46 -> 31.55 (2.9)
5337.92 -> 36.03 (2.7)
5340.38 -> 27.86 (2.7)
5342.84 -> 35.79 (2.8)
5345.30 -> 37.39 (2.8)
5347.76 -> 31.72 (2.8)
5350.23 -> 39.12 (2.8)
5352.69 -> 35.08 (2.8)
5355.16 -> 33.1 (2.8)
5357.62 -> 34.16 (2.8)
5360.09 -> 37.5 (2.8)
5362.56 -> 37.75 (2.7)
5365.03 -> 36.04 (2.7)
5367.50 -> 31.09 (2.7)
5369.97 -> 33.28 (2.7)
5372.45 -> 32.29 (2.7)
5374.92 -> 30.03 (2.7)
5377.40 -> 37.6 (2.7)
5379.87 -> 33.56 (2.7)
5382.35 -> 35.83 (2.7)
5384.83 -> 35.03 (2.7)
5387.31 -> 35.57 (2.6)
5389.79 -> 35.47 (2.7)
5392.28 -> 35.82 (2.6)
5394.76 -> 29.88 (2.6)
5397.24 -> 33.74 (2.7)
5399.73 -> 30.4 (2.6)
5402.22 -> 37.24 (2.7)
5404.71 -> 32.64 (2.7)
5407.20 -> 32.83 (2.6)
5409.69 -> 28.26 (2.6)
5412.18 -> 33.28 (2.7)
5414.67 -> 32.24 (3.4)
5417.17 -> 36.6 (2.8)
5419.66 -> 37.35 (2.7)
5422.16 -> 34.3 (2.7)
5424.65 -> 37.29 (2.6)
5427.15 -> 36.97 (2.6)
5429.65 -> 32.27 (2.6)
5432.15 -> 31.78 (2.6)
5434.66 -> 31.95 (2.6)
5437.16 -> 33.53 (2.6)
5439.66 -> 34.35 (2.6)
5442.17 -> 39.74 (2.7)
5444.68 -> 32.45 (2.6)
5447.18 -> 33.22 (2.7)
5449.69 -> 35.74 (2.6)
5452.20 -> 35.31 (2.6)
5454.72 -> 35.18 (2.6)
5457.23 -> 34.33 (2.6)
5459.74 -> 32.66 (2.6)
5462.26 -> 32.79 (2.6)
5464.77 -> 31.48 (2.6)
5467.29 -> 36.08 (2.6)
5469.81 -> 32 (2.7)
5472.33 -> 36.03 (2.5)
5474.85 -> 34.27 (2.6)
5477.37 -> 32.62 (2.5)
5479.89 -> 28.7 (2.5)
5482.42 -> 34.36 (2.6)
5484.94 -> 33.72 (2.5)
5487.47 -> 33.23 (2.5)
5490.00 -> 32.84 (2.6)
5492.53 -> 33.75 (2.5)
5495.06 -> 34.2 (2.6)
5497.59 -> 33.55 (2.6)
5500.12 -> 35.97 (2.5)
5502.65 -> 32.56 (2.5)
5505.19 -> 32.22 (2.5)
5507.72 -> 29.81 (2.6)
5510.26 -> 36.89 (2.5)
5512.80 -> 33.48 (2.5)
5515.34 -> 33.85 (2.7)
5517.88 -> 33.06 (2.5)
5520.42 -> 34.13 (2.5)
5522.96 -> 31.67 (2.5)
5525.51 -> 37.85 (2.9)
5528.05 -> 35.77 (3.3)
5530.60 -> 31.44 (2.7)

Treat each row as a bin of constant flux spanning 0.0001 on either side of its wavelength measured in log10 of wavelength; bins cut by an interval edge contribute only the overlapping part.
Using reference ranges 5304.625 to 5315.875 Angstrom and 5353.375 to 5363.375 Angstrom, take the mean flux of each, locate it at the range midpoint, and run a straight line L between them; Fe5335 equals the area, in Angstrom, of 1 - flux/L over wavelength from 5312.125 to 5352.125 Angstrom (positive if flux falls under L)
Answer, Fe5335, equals 2.2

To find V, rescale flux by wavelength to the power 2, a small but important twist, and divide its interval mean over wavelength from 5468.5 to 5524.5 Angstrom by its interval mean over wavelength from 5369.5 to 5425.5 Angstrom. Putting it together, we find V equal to 1.02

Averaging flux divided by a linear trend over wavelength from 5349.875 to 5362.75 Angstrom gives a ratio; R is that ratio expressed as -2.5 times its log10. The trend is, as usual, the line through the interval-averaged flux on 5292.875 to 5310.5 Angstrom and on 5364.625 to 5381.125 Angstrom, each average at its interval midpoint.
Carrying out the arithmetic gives -0.08 mag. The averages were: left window 33.1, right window 33.3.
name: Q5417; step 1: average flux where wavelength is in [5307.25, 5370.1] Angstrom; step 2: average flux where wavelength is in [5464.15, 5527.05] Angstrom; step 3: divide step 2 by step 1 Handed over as 0.98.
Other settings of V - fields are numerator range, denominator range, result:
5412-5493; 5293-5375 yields 1.05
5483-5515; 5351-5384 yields 1.02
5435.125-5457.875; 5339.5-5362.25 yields 1.03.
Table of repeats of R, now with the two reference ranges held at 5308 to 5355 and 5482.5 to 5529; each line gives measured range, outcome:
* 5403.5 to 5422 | 0.02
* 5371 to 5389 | -0.01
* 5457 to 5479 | 0.01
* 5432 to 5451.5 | -0.01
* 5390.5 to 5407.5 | 0.02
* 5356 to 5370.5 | -0.03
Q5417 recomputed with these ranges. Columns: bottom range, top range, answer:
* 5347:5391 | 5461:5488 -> 0.96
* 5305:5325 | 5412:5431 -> 1.00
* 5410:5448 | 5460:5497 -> 0.97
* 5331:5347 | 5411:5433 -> 1.05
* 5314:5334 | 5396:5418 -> 0.99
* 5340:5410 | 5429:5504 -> 0.99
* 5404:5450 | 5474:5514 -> 0.98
